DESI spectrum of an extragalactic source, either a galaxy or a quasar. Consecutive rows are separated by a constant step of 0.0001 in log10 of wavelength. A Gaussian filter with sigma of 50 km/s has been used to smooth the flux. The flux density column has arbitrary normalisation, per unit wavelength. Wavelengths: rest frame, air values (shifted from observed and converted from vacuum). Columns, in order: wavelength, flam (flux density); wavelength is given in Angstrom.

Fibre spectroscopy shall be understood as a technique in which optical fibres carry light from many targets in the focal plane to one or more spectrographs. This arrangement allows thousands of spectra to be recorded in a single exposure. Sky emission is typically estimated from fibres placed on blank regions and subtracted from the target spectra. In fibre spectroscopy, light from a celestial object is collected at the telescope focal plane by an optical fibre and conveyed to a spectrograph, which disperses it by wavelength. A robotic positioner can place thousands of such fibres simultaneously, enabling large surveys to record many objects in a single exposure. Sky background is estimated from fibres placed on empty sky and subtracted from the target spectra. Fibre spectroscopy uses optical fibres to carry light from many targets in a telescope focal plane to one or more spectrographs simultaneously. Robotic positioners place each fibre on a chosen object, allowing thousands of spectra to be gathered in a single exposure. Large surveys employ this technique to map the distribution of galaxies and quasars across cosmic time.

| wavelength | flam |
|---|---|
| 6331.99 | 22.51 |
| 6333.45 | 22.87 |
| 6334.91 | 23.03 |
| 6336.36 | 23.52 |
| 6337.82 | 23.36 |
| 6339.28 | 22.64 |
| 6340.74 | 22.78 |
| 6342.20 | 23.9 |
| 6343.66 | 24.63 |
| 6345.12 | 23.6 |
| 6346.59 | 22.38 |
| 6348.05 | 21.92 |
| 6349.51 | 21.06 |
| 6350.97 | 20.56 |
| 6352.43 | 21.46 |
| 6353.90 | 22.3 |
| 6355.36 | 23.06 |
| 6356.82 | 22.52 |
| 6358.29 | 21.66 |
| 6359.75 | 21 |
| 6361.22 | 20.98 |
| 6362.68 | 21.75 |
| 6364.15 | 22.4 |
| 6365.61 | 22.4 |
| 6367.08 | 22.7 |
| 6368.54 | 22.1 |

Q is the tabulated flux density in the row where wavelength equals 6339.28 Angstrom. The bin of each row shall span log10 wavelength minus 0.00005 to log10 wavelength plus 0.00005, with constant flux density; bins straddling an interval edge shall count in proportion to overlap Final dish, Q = 22.64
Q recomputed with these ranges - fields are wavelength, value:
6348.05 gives 21.92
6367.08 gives 22.7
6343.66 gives 24.63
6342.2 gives 23.9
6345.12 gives 23.6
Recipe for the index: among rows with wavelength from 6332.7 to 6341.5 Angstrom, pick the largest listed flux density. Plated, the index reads 23.52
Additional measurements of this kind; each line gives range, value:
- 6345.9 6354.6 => 22.38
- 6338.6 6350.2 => 24.63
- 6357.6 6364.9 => 22.4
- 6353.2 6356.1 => 23.06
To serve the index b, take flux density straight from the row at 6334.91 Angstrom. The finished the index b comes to 23.03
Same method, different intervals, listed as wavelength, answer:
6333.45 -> 22.87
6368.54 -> 22.1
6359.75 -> 21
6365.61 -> 22.4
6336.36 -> 23.52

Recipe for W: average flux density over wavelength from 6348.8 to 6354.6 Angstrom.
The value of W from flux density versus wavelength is 21.3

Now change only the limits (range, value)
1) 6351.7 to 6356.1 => 22.3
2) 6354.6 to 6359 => 22.4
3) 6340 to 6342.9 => 23.3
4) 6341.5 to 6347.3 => 23.6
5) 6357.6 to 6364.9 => 21.6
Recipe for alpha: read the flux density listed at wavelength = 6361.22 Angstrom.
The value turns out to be 20.98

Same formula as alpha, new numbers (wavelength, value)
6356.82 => 22.52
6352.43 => 21.46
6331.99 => 22.51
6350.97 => 20.56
